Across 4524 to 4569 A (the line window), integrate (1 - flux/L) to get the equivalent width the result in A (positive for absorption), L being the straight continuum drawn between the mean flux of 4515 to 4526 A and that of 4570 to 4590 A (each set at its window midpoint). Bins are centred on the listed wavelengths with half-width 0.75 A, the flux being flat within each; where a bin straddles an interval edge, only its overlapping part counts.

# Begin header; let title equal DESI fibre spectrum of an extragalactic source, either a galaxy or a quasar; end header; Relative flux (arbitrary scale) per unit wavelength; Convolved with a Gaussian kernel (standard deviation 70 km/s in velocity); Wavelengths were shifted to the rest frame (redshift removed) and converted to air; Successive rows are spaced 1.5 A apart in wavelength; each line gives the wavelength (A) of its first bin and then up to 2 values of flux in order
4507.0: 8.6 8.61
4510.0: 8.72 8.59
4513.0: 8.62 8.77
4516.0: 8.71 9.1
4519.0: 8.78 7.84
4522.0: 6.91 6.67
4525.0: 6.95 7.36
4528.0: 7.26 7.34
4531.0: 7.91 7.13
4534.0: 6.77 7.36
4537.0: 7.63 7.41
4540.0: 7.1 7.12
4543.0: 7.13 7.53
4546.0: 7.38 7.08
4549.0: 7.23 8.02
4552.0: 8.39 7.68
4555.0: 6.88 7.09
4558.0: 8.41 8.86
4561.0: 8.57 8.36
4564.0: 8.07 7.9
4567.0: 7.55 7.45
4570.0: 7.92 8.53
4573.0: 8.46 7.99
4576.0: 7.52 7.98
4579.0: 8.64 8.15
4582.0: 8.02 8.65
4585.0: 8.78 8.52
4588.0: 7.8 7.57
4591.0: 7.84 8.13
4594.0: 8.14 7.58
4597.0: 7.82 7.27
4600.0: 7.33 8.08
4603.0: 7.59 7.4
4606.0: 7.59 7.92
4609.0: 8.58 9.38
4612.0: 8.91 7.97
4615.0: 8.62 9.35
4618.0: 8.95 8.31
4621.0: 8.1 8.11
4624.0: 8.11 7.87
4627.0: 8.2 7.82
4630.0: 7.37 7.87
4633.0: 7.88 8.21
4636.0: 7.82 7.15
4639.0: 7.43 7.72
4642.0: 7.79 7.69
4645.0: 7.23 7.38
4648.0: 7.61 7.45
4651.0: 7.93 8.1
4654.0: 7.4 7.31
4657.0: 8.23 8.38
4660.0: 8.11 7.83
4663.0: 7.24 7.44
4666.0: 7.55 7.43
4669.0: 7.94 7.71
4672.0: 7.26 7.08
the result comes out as 2.53 A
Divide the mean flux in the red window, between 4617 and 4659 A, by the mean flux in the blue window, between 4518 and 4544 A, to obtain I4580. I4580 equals 1.07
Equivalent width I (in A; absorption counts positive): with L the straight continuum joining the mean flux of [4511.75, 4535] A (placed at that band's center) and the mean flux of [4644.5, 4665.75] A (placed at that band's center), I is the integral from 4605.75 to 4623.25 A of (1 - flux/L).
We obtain -1.8 A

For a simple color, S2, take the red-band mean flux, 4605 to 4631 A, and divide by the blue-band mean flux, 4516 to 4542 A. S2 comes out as 1.1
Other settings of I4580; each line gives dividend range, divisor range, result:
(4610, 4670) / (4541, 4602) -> 1.00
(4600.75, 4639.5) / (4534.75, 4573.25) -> 1.05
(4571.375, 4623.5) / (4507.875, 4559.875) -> 1.06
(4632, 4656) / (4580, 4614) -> 0.95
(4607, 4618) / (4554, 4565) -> 1.09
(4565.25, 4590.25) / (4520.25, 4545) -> 1.12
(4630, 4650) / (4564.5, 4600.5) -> 0.95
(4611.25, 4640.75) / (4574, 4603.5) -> 1.02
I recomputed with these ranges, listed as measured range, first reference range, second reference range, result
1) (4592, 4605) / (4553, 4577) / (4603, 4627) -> 0.78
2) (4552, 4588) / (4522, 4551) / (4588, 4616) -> -2.11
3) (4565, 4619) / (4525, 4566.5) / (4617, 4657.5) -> -2.85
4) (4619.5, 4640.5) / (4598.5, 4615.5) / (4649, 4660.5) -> 0.33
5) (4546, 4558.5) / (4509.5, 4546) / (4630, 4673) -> 0.18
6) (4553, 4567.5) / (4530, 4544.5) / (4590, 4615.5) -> -0.77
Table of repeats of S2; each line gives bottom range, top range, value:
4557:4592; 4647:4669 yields 0.95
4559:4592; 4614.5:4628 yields 1.03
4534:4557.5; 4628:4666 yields 1.04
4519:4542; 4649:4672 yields 1.06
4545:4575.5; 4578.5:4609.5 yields 1.01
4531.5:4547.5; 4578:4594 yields 1.13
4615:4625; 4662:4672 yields 0.89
